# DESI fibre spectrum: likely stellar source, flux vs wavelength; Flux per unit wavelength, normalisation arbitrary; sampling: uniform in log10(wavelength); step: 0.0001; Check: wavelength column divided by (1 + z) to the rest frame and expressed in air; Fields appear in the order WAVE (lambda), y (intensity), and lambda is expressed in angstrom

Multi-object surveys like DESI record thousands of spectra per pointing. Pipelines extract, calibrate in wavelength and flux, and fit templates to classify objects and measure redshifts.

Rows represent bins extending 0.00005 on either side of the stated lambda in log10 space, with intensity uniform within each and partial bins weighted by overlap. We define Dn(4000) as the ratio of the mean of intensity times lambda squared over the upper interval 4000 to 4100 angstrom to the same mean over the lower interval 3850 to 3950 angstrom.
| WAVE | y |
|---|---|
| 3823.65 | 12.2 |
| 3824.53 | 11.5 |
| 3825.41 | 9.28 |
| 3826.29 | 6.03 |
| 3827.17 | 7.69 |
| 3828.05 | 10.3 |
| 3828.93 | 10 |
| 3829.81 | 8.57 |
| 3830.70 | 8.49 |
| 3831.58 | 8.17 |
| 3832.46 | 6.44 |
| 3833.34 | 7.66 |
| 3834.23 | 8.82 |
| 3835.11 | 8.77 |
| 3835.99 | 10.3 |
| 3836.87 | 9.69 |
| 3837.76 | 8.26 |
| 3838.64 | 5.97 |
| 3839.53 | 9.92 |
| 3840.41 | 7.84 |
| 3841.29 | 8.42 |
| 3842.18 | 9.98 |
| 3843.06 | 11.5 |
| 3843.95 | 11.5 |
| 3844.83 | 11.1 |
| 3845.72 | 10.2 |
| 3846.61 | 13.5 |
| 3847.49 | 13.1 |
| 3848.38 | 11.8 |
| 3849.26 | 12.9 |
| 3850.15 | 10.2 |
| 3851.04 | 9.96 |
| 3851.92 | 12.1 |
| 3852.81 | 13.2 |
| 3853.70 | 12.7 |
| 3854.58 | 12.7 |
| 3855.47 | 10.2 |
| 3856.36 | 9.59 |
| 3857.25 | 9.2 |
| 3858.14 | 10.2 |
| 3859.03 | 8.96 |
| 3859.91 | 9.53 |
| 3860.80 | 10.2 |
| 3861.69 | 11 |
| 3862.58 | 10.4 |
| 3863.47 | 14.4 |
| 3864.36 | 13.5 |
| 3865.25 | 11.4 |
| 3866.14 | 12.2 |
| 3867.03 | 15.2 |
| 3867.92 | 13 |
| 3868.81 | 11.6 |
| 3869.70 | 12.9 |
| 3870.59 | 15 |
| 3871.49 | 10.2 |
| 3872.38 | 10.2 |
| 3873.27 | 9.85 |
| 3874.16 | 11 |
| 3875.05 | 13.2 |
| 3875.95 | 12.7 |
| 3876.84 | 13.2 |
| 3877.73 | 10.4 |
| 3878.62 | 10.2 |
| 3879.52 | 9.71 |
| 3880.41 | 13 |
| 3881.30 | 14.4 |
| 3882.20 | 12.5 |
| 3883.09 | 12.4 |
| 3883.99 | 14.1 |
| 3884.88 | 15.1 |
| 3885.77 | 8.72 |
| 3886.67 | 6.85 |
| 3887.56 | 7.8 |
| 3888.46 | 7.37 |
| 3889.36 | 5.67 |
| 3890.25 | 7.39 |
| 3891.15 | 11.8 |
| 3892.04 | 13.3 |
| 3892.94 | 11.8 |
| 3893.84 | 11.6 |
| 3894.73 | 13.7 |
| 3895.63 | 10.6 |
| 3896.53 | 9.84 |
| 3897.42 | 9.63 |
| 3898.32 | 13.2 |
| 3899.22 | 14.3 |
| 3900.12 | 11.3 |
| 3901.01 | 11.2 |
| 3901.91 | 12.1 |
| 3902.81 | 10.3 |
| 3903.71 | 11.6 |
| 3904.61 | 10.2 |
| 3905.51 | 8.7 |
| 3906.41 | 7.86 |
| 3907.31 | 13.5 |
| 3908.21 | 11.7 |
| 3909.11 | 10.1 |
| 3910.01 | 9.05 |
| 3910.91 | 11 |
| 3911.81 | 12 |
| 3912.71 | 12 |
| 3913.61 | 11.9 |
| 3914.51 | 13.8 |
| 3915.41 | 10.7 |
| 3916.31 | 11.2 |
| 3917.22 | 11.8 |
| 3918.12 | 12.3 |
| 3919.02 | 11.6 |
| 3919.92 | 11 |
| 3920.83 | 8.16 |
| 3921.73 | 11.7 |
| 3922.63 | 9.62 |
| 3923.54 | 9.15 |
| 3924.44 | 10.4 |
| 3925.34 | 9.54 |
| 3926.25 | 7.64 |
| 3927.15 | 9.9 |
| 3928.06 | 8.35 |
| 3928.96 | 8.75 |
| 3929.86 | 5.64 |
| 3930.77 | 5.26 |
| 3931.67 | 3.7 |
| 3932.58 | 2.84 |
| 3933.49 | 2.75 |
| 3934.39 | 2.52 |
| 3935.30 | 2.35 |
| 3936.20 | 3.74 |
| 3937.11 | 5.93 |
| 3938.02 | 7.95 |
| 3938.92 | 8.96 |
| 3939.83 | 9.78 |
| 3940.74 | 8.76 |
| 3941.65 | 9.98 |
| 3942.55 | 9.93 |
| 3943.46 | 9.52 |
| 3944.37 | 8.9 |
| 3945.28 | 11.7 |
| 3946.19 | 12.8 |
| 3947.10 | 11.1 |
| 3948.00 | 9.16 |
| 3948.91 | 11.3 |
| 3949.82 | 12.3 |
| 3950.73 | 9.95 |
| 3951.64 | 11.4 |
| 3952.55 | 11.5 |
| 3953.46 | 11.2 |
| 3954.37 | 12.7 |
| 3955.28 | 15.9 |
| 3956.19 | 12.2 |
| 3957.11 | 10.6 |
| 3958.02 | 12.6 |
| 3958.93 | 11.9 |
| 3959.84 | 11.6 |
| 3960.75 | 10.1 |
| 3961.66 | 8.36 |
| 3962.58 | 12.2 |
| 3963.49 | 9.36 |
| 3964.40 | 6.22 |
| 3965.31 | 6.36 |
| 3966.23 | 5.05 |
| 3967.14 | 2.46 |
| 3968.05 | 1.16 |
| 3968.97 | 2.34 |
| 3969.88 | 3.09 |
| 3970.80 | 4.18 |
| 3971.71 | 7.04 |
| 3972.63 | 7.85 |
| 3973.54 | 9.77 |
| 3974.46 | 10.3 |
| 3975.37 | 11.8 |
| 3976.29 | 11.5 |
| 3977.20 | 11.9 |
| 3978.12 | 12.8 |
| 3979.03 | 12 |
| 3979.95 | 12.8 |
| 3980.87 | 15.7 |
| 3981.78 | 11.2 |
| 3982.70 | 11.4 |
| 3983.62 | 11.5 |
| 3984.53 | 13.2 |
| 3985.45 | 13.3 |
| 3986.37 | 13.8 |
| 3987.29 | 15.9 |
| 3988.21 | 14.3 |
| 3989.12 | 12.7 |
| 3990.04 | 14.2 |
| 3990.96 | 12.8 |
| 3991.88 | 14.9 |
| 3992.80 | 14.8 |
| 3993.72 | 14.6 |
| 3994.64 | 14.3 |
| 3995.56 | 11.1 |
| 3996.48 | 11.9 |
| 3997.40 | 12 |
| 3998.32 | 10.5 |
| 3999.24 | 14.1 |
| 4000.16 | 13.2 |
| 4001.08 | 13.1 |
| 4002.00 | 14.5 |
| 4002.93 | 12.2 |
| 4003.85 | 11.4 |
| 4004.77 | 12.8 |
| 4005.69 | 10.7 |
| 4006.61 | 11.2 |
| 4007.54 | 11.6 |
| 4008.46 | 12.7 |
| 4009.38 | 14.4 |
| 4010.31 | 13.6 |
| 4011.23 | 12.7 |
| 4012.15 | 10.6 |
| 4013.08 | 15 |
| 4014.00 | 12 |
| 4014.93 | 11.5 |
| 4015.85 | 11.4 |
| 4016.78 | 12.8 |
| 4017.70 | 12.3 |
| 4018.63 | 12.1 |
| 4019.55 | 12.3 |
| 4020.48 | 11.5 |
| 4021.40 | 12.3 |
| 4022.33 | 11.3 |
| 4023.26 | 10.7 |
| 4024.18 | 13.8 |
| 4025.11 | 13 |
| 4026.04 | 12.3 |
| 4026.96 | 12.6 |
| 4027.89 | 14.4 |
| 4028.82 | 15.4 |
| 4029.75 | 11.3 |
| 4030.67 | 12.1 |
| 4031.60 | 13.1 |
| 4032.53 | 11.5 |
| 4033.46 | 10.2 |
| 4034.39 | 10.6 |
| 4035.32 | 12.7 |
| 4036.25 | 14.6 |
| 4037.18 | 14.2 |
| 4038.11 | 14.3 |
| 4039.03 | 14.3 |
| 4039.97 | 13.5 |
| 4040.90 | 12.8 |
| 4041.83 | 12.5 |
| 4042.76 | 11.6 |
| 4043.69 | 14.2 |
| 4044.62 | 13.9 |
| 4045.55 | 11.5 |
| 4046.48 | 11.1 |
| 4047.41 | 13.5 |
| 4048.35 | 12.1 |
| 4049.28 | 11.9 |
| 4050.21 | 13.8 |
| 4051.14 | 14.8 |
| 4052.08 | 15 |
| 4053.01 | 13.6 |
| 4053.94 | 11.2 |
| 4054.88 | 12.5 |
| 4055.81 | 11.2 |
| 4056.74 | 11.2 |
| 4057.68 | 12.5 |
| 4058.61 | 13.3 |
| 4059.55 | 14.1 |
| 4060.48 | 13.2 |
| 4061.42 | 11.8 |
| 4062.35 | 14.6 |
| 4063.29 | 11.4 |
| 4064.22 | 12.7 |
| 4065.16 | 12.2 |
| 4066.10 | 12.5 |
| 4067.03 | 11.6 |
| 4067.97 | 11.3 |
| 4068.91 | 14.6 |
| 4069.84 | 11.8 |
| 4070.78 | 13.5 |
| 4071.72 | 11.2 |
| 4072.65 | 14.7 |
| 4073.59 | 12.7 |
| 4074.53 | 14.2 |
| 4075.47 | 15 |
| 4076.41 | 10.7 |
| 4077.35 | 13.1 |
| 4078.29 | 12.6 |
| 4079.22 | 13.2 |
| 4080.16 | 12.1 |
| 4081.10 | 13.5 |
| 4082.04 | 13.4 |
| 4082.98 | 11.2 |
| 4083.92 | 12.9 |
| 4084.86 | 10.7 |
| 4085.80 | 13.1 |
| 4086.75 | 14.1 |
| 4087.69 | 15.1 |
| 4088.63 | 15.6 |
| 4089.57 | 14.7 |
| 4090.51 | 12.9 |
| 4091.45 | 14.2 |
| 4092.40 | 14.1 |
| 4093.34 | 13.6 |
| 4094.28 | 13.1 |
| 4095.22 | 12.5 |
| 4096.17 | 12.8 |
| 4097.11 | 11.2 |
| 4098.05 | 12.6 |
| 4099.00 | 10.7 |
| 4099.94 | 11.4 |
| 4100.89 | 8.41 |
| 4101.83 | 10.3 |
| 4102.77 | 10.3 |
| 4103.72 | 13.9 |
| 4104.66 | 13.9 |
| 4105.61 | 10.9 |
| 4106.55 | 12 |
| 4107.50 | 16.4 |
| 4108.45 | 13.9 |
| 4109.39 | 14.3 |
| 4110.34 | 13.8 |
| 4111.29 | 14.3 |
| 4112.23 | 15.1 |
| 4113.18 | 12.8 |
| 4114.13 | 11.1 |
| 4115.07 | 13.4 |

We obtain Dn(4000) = 1.33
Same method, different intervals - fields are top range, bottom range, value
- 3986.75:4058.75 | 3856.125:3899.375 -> 1.22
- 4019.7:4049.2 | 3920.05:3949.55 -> 1.64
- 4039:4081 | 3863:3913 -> 1.23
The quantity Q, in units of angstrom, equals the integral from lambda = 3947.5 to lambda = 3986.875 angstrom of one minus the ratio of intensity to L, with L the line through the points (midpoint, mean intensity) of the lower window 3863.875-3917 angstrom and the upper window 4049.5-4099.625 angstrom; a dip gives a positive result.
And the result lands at 6.4 angstrom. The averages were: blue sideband 11.4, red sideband 12.9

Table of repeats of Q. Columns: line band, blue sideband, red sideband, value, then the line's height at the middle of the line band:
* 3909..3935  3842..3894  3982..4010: 6.4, 12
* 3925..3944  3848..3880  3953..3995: 7.2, 11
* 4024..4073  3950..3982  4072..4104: -4.4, 11.8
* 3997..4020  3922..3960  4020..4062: -1.8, 11.6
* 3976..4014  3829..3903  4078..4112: -2.8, 12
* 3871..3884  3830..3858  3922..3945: -3.8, 9.08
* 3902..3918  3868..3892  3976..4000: 0.8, 11.7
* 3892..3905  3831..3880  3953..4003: -0.8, 10.9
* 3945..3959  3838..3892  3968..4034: -0.1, 11.6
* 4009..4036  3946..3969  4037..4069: -1.3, 11.9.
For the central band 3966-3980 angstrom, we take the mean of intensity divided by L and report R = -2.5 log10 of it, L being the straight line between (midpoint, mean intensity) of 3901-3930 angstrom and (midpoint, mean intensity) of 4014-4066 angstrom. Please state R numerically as 0.43 mag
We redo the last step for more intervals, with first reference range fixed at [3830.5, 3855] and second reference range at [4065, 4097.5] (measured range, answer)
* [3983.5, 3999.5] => -0.120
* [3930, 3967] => 0.273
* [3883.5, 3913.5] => 0.009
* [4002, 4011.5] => -0.024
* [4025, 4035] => 0.003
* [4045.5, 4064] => -0.002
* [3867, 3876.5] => -0.152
